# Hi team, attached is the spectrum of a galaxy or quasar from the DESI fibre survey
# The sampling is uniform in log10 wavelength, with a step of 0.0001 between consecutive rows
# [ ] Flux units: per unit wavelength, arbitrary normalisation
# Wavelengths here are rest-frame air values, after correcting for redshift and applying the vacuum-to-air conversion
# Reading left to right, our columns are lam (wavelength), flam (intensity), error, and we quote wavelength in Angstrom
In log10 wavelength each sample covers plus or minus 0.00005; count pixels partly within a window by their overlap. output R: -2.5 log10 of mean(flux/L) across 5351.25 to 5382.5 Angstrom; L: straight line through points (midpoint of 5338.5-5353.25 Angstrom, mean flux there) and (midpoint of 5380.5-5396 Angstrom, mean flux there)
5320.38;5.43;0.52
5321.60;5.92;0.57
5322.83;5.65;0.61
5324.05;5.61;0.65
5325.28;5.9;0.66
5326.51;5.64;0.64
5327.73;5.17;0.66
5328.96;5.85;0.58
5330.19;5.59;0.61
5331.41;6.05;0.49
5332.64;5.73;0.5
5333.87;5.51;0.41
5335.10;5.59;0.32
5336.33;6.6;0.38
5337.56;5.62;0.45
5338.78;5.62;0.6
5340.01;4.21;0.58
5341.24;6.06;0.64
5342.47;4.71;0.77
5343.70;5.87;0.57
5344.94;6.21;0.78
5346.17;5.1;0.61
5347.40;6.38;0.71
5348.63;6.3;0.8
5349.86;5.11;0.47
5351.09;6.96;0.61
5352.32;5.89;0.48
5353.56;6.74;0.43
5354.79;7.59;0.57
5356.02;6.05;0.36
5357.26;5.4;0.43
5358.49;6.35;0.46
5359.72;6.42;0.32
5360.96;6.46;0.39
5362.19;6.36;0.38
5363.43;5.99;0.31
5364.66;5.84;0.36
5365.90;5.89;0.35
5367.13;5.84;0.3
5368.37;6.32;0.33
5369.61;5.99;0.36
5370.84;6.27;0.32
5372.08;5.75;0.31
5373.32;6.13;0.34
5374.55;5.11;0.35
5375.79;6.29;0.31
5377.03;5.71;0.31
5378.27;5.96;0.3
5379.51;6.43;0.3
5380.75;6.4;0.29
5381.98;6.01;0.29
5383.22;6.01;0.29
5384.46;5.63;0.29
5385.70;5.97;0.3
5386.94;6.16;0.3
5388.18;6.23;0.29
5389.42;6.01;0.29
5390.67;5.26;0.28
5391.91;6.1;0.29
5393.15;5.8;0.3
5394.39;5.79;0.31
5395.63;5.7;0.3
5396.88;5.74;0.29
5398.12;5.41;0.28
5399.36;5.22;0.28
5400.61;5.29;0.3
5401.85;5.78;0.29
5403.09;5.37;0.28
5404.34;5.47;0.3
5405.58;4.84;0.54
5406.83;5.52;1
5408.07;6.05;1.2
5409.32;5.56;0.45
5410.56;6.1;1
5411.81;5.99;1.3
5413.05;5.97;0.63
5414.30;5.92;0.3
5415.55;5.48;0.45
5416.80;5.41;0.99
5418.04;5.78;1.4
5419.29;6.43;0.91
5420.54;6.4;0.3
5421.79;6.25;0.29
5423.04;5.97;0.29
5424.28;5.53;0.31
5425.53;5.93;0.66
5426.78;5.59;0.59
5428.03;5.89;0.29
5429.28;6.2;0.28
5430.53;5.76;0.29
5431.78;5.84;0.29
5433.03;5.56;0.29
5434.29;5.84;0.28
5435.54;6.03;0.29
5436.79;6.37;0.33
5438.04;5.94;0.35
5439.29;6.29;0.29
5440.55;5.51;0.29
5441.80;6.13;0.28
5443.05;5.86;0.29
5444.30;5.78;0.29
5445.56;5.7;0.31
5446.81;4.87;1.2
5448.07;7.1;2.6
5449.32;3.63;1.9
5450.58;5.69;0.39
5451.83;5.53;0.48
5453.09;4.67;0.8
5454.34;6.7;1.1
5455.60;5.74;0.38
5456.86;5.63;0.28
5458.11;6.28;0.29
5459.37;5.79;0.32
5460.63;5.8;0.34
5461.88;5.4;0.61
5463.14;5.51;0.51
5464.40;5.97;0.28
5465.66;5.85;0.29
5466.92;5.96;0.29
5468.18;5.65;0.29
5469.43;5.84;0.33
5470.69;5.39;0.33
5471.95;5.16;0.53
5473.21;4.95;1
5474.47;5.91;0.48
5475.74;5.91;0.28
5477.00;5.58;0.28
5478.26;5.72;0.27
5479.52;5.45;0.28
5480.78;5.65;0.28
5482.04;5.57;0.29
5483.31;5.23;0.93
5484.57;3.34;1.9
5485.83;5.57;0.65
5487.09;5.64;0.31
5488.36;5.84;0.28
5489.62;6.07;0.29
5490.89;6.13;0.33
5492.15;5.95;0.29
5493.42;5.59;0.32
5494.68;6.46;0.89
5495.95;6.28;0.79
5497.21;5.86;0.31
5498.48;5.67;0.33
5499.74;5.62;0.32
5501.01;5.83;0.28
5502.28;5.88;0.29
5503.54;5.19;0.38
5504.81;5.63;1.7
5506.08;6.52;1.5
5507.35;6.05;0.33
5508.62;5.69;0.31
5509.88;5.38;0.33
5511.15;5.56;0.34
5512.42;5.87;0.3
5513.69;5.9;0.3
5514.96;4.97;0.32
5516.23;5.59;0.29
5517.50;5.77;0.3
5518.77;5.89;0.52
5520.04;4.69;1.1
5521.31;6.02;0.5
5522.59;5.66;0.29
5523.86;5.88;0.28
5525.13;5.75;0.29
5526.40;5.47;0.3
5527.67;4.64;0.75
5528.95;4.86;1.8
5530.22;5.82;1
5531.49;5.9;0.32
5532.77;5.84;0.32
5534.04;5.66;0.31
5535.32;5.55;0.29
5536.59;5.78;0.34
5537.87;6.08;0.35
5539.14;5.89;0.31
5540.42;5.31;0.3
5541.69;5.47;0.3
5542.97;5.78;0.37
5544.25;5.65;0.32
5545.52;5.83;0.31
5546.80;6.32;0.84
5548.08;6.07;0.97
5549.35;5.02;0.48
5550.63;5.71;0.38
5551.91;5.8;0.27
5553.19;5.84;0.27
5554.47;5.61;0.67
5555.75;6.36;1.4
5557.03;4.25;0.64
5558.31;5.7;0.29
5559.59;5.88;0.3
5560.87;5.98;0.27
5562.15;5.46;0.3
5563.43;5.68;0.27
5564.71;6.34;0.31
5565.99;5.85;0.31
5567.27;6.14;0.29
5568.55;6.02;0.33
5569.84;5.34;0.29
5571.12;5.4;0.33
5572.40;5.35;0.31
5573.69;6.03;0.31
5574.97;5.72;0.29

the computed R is -0.06 mag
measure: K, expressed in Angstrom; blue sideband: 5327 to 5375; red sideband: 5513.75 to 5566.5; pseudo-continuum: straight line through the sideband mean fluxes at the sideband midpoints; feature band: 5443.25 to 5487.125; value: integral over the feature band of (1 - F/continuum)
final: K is 1.6 Angstrom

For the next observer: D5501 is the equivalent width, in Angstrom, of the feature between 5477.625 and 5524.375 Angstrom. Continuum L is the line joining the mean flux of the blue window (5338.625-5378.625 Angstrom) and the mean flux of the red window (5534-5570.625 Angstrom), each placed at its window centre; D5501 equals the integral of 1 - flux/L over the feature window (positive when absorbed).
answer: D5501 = 1.1 Angstrom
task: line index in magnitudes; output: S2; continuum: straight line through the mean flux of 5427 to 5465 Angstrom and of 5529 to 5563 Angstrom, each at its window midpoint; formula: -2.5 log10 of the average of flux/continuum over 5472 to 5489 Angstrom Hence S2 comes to 0.07 mag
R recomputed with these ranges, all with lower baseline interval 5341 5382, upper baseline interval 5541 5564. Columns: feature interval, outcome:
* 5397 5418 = 0.07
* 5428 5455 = 0.03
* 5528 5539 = 0.01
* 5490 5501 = -0.03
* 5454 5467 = 0.00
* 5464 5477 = 0.04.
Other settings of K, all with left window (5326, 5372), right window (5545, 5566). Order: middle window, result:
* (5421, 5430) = -0.1 Angstrom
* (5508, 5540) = 0.9 Angstrom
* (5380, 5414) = 0.7 Angstrom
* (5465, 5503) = 1.0 Angstrom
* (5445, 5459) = 0.6 Angstrom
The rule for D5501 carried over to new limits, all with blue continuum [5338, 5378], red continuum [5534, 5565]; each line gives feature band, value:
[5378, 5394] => -0.2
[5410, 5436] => -0.1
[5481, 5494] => 0.7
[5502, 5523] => 0.4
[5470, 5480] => 0.5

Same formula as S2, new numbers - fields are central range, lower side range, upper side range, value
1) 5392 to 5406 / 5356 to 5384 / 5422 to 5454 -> 0.07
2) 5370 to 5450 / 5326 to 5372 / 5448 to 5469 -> -0.01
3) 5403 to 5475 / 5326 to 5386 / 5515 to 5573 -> 0.01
